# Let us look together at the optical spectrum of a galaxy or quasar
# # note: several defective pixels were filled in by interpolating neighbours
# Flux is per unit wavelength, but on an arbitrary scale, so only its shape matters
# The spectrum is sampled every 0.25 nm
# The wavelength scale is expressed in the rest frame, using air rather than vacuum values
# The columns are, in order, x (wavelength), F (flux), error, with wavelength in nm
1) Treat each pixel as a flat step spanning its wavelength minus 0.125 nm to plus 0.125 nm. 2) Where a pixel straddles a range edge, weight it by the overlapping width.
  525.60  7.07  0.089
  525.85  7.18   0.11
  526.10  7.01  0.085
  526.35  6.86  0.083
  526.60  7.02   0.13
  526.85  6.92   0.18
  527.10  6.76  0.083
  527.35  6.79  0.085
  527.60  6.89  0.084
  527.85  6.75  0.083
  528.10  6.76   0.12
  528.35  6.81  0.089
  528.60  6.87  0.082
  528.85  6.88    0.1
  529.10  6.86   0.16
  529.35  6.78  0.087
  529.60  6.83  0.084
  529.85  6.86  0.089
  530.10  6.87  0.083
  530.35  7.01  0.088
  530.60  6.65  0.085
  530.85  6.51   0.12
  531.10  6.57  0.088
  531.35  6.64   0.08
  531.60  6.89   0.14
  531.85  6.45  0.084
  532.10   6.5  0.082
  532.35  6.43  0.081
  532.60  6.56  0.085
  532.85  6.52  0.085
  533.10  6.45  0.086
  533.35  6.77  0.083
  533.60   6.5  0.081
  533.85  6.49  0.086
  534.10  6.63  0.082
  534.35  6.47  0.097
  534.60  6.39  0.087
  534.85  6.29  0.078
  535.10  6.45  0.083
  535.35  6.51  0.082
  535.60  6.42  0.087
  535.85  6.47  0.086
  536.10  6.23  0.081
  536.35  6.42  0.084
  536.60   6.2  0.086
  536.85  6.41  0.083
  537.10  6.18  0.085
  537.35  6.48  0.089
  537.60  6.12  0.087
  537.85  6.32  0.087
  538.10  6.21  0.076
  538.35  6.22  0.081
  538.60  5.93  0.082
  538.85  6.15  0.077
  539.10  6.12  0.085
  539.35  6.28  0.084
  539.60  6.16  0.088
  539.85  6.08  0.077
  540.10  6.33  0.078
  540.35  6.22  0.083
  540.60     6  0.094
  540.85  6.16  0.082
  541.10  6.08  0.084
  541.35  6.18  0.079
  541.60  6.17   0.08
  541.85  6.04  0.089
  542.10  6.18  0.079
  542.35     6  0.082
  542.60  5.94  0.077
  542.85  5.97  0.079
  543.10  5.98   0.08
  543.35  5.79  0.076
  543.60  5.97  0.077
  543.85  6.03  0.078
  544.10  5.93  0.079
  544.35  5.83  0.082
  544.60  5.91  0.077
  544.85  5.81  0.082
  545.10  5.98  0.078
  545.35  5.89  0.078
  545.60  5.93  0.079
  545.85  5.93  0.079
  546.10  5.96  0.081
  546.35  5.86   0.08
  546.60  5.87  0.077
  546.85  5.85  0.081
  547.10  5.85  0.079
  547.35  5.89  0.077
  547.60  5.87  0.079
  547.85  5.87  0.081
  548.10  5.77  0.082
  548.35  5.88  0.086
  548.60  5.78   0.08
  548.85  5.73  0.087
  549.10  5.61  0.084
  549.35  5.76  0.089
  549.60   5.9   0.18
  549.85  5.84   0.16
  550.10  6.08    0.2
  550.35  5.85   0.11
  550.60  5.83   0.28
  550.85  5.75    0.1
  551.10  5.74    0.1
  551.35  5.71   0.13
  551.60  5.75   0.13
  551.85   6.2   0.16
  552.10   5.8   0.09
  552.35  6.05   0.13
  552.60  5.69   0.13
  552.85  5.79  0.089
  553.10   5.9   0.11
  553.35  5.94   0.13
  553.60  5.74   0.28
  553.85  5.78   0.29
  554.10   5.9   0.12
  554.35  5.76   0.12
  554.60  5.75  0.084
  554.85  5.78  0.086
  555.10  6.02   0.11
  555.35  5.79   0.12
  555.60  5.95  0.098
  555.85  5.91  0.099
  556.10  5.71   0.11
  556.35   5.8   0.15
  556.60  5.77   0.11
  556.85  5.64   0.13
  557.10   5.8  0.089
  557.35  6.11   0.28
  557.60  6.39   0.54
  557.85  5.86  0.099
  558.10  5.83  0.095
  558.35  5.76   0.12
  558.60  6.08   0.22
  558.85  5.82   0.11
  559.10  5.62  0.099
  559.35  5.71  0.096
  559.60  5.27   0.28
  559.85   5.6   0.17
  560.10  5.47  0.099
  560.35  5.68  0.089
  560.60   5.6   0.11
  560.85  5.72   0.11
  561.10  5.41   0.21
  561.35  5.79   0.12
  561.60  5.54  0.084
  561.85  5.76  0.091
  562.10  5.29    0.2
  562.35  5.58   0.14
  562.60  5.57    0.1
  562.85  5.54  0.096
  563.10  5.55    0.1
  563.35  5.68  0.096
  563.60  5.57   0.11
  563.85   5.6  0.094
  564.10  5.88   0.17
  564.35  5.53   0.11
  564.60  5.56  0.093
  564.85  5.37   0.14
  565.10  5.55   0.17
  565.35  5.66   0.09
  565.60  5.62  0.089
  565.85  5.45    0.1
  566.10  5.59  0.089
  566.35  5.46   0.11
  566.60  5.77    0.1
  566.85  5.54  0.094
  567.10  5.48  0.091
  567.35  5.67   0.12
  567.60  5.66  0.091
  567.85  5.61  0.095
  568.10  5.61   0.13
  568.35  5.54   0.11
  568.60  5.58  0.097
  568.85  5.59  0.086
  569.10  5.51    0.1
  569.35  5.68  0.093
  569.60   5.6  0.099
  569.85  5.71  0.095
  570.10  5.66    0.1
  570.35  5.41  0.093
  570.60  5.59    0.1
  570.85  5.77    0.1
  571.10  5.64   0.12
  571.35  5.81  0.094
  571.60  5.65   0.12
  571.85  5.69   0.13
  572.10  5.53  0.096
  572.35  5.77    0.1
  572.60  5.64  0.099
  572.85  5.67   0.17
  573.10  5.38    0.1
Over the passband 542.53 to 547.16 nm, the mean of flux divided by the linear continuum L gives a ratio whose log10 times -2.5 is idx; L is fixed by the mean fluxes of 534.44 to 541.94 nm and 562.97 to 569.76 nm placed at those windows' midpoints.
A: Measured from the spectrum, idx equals 0.03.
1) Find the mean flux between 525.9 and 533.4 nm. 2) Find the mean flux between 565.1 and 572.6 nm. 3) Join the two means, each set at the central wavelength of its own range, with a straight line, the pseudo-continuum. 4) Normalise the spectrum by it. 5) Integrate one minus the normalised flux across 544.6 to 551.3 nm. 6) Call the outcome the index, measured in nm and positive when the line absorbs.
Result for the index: 0.401 nm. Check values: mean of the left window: 6.75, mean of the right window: 5.61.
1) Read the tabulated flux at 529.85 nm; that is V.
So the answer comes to 6.86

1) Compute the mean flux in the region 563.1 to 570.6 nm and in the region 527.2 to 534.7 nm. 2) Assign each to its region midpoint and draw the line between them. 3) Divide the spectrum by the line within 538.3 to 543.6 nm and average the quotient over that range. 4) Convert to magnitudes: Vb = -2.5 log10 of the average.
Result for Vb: 0.05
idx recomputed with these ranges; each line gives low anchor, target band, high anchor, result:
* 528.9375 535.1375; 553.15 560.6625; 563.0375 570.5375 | 0.02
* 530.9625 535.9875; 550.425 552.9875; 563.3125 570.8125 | 0.03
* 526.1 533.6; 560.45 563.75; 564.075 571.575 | 0.04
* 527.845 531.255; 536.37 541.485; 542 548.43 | 0.01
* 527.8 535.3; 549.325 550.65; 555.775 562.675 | 0.03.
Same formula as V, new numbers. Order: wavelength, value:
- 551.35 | 5.71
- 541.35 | 6.18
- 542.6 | 5.94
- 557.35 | 6.11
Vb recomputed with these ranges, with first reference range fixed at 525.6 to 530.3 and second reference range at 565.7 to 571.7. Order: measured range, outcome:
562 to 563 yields 0.06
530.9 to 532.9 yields 0.03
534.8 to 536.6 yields 0.04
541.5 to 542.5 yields 0.06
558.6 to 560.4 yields 0.05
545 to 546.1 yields 0.07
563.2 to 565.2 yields 0.03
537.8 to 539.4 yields 0.07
